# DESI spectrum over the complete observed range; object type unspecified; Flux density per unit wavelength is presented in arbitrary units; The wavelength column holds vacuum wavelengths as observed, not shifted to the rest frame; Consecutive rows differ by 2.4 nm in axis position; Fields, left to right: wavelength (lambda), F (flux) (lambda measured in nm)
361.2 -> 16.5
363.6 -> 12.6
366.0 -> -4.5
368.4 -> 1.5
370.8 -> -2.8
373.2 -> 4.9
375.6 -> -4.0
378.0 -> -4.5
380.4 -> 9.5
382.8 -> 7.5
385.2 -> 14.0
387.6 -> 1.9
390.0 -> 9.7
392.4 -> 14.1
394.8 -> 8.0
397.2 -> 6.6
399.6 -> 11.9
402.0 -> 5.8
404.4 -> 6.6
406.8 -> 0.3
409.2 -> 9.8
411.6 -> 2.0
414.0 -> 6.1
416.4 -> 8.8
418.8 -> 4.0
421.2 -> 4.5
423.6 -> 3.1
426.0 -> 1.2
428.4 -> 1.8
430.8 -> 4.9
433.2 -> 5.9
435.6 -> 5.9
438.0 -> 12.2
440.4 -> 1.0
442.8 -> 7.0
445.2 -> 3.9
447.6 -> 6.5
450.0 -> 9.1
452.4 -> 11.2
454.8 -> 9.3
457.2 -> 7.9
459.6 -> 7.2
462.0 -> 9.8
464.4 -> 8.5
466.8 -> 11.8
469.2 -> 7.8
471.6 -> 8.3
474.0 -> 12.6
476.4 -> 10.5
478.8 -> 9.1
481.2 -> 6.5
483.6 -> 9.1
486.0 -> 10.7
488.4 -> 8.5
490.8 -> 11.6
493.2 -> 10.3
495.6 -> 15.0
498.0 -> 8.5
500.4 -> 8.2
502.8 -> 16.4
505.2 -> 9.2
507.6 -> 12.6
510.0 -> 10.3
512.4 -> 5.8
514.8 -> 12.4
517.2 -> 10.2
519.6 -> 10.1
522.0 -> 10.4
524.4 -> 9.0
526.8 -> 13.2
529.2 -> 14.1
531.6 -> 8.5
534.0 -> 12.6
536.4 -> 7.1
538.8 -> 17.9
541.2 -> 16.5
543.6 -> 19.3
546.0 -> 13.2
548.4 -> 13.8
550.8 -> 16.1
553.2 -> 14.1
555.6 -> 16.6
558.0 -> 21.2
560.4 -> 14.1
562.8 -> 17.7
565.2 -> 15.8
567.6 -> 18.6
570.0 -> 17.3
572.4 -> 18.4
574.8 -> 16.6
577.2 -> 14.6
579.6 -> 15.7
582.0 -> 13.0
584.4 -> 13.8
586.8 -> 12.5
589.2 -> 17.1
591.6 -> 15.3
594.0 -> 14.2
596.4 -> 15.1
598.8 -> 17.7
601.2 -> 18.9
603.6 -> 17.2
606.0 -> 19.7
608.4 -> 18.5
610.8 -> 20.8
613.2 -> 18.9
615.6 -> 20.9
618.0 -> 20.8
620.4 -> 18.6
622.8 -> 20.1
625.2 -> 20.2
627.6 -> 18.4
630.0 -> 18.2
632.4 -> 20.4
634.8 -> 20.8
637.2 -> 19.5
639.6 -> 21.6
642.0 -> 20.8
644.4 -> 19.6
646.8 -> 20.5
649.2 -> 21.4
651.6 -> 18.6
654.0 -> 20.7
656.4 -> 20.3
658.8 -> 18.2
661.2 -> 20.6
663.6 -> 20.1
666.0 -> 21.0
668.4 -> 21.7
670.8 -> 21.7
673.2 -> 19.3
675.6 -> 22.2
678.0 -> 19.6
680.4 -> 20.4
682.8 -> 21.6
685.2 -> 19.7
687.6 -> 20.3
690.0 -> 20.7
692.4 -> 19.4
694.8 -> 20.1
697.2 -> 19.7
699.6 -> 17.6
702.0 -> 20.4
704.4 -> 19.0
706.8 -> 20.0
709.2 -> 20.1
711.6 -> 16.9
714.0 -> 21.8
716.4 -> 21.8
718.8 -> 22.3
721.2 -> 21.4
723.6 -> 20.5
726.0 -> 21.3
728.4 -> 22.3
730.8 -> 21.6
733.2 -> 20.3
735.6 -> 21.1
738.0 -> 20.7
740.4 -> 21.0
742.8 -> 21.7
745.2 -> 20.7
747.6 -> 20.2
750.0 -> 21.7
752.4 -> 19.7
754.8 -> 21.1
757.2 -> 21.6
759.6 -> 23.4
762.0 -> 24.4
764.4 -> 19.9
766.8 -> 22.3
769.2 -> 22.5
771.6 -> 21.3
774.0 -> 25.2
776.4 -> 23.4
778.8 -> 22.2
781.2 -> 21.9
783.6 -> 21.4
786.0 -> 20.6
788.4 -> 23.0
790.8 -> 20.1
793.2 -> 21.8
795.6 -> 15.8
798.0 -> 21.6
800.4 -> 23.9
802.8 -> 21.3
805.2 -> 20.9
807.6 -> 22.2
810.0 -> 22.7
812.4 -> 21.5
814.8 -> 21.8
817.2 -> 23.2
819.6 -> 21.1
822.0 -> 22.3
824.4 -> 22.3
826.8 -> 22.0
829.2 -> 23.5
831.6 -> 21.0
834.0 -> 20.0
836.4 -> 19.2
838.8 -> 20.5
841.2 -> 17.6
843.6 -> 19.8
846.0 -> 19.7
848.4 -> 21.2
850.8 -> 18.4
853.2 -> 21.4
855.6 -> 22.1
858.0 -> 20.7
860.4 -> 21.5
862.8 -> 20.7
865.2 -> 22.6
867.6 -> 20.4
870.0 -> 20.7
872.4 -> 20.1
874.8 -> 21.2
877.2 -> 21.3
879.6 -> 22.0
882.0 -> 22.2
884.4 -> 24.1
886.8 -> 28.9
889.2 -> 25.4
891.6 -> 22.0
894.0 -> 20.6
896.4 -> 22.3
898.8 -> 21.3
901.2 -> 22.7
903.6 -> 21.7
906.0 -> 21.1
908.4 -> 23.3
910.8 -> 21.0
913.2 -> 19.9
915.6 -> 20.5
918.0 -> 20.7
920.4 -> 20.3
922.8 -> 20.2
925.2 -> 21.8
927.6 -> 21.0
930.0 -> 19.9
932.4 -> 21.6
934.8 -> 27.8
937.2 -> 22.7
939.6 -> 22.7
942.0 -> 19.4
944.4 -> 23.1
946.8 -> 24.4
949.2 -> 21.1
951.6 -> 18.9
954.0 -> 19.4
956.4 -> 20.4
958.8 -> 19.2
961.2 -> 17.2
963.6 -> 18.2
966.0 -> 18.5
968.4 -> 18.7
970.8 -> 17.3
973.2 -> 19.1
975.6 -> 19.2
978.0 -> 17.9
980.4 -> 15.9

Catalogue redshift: 0.35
